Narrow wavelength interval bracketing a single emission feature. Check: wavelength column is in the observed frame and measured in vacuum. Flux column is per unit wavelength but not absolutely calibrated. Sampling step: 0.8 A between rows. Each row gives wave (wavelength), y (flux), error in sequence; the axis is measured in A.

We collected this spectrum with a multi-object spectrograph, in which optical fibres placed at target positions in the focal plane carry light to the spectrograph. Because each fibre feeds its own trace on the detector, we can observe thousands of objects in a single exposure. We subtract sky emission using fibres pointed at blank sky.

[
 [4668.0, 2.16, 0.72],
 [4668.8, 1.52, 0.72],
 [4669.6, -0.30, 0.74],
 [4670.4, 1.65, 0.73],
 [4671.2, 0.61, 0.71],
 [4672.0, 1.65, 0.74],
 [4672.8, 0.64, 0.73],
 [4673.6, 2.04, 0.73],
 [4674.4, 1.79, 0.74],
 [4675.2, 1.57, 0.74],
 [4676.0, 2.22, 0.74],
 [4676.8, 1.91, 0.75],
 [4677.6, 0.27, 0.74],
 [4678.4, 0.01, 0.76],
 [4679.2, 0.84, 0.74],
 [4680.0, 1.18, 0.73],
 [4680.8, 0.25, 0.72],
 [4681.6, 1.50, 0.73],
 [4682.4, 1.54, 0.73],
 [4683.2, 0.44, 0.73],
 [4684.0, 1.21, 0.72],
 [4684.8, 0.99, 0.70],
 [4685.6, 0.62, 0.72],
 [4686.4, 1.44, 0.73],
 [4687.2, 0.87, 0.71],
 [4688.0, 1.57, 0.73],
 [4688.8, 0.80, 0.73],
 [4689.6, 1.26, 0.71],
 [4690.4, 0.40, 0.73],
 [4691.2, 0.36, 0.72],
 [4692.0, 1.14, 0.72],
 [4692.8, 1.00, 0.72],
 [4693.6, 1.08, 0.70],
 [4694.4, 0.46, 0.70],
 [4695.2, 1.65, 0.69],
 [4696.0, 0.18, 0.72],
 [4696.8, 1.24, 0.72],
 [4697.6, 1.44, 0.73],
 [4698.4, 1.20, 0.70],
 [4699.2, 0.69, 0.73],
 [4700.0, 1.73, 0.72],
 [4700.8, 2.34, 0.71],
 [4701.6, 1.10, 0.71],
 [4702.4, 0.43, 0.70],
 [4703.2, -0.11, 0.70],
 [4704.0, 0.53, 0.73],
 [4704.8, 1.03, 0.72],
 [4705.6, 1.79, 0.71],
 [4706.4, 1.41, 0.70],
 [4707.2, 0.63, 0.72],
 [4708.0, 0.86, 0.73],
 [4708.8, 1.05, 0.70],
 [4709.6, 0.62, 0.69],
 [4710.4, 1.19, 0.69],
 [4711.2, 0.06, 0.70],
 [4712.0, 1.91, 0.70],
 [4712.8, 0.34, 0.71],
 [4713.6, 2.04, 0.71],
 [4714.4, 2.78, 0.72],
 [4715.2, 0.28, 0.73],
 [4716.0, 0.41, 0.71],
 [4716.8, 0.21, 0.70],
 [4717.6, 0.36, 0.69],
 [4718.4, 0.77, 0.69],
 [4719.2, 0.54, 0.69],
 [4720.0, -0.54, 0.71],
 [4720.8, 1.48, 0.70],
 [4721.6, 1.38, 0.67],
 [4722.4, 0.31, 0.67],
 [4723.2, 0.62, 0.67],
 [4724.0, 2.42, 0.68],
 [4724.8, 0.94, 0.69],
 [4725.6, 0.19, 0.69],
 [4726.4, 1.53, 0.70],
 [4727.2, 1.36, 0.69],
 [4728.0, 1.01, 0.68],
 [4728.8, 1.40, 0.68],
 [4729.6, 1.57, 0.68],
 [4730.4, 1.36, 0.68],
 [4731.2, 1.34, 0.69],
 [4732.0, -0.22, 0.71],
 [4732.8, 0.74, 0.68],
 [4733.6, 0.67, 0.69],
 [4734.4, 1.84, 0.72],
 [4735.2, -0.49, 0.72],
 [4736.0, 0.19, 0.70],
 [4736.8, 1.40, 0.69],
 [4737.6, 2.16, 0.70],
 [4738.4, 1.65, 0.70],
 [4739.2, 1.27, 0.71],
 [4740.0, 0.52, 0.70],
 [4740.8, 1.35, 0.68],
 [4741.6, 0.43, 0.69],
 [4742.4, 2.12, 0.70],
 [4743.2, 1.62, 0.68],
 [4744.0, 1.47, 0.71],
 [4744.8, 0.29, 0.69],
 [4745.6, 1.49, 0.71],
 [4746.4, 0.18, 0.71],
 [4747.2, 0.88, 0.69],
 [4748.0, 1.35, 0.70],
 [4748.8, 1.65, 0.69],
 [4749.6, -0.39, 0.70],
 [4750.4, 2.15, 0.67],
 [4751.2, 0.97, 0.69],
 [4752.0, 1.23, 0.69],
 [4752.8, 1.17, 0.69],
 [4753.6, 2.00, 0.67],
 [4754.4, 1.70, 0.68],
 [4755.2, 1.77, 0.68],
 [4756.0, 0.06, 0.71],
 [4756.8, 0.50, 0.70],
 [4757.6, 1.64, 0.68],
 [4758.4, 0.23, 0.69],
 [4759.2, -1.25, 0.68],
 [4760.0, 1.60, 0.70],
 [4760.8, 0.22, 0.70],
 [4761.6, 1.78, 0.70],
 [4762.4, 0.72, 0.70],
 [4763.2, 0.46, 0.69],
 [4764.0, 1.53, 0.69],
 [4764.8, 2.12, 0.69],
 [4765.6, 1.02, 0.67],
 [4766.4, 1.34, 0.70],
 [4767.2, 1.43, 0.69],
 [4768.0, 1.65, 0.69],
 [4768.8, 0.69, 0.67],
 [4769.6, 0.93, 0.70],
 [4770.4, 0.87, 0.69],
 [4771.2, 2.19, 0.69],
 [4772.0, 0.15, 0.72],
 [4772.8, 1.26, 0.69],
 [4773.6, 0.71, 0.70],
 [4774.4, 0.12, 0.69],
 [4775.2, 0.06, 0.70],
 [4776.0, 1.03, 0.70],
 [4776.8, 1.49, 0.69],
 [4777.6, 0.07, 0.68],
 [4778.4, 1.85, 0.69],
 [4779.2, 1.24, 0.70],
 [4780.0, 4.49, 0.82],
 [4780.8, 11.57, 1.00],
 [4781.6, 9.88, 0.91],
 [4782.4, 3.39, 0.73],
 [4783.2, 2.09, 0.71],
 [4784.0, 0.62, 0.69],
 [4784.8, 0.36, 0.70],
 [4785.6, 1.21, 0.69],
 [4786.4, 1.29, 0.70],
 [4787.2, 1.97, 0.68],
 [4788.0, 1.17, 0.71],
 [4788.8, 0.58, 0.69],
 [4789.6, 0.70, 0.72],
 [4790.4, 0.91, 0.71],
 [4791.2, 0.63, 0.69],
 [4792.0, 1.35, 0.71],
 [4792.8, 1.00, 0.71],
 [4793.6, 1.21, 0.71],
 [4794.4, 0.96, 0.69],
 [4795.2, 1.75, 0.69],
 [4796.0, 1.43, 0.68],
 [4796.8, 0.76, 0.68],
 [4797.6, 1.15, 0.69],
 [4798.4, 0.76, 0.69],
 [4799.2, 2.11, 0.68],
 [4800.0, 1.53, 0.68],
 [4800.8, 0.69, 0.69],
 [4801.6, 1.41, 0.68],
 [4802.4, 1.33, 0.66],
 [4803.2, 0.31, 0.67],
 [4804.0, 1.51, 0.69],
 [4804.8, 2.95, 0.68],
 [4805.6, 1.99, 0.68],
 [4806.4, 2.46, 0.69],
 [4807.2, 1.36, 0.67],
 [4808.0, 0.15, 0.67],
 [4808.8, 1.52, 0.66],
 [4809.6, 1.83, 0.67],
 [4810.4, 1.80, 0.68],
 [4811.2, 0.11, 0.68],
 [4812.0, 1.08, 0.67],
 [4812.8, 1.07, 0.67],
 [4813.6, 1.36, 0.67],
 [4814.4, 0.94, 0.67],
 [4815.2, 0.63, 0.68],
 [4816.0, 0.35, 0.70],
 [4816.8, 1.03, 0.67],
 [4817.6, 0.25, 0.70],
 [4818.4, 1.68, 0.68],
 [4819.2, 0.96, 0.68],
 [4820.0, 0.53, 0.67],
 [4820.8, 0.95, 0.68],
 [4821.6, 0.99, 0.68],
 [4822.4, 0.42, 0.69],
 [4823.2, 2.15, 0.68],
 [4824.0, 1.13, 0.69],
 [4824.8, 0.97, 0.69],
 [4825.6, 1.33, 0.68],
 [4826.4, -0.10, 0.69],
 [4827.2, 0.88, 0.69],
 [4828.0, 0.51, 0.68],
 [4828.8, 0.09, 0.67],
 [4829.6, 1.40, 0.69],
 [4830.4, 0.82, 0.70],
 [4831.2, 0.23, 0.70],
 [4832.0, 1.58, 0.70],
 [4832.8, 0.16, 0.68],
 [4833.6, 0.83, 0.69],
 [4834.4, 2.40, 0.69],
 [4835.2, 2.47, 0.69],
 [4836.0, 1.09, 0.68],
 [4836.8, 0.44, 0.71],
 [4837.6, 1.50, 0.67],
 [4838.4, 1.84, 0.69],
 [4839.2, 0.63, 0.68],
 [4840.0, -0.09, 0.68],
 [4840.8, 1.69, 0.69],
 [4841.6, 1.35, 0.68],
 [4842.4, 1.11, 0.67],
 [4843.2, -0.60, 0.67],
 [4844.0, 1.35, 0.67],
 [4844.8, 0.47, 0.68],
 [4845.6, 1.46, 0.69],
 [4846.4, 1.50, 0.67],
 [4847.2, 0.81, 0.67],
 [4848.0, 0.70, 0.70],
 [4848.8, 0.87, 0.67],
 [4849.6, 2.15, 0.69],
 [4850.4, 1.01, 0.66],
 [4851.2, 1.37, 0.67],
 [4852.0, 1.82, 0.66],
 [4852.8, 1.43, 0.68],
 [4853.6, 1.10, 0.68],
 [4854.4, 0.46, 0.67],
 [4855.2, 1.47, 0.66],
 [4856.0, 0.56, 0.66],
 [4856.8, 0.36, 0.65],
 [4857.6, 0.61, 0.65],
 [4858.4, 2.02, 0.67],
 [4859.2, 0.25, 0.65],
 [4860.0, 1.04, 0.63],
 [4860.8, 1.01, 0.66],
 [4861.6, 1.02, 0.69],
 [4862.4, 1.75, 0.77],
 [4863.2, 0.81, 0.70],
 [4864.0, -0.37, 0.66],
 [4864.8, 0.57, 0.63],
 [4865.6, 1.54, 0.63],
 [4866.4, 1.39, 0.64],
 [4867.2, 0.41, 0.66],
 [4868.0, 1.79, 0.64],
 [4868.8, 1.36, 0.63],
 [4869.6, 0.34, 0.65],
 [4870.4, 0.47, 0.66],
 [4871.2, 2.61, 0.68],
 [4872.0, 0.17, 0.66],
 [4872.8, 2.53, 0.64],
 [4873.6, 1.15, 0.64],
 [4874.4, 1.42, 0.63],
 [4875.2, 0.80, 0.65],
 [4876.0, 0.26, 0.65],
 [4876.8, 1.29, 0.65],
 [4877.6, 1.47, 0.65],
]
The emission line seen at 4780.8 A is H-gamma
